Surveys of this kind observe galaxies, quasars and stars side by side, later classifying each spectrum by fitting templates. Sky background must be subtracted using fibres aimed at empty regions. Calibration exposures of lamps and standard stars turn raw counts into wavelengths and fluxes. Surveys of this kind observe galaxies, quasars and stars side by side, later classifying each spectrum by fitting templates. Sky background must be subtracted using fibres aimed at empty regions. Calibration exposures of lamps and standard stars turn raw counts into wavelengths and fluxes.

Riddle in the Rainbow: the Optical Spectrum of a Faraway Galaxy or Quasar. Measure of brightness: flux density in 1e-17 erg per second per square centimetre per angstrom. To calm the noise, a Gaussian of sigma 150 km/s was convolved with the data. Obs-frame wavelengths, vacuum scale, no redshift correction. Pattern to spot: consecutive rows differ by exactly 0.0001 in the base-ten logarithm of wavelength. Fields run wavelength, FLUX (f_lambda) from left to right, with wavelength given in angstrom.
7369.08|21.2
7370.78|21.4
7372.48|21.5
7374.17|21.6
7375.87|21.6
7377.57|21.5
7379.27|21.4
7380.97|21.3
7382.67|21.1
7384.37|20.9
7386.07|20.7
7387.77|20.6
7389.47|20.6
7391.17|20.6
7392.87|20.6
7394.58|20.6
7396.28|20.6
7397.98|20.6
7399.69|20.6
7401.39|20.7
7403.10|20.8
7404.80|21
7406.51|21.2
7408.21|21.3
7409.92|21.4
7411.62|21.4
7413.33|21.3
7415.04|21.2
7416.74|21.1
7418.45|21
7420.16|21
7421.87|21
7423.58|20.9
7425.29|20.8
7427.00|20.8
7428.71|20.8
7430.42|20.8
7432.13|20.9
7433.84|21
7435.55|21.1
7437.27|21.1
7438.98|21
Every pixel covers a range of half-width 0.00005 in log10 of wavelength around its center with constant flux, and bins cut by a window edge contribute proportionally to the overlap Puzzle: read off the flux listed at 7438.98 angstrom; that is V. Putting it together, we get 21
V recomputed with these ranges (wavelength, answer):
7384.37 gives 20.9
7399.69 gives 20.6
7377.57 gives 21.5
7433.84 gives 21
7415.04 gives 21.2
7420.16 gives 21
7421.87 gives 21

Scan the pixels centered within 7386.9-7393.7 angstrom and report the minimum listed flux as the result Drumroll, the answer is 20.6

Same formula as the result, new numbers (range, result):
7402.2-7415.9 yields 20.8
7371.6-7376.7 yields 21.5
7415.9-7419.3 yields 21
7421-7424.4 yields 20.9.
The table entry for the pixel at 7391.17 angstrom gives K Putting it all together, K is 20.6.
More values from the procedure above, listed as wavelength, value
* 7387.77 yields 20.6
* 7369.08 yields 21.2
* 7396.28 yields 20.6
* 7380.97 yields 21.3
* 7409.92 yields 21.4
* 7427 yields 20.8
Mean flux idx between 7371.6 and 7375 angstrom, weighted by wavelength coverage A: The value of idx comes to 21.6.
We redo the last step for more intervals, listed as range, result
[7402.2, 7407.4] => 21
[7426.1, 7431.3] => 20.8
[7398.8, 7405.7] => 20.8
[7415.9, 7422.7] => 21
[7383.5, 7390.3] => 20.7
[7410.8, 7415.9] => 21.3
